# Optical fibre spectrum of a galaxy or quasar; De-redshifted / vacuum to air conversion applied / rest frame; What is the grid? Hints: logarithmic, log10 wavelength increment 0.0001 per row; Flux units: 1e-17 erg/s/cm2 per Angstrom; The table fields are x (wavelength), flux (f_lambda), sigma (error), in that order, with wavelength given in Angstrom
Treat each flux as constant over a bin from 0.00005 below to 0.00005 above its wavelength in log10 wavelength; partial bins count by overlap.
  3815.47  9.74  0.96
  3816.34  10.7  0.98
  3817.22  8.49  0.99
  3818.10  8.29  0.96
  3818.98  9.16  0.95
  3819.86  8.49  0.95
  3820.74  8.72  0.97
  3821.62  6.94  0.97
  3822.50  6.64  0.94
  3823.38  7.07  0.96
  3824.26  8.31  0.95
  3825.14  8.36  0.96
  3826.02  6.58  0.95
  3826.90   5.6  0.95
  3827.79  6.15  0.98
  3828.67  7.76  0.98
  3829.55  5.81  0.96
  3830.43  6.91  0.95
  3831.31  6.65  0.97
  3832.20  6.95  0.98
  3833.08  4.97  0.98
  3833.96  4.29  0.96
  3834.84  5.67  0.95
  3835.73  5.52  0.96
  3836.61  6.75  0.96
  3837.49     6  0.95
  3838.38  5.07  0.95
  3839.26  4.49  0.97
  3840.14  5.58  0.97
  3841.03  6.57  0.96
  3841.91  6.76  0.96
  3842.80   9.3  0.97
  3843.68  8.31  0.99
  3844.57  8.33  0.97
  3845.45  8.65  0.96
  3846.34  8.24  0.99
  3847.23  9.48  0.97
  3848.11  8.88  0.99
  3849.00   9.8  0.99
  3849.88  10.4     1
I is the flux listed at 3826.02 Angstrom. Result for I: 6.58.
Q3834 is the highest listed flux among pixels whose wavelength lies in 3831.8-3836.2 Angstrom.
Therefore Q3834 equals 6.95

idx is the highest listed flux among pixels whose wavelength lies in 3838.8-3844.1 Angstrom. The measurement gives 9.3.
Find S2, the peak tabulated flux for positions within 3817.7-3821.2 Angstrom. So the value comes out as 9.16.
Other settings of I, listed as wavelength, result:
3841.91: 6.76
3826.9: 5.6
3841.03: 6.57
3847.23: 9.48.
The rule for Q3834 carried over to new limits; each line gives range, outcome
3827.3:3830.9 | 7.76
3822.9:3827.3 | 8.36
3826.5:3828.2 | 6.15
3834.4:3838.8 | 6.75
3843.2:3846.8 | 8.65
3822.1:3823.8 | 7.07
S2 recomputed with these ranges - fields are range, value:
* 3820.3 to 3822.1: 8.72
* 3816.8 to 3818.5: 8.49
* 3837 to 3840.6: 6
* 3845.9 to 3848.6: 9.48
